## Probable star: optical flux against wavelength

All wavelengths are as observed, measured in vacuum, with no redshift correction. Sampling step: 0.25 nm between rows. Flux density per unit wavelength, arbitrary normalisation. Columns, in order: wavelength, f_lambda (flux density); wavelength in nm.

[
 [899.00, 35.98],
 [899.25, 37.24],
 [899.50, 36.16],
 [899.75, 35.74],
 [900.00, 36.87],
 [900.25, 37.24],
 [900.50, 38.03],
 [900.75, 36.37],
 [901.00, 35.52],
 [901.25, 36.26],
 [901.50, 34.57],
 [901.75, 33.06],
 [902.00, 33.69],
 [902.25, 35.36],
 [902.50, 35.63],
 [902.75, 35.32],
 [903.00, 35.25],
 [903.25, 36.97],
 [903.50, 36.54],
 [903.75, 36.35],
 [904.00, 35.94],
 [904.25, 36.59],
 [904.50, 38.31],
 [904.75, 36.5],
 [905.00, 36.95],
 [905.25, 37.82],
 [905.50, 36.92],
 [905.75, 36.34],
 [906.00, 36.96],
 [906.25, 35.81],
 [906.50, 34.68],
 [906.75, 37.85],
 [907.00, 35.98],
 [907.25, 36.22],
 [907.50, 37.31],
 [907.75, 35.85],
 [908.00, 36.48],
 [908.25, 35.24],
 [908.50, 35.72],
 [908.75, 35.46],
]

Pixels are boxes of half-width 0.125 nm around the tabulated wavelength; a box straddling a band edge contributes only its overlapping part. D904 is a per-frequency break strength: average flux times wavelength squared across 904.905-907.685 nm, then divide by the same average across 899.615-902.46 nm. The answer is 1.04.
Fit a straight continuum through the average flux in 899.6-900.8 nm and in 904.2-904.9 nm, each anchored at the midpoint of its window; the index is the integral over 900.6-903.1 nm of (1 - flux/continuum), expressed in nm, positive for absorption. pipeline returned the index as 0.13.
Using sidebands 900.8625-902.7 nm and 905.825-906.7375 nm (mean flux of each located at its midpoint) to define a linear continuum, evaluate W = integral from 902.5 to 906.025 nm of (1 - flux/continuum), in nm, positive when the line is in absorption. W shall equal -0.10 nm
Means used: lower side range 34.9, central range 36.6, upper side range 36.1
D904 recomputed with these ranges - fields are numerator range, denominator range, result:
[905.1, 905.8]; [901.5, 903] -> 1.08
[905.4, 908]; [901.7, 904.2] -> 1.03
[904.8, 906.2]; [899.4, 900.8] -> 1.02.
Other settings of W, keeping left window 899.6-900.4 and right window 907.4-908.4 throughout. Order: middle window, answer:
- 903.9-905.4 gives -0.03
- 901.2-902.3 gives 0.06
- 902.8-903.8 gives 0.01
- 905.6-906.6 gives 0.01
